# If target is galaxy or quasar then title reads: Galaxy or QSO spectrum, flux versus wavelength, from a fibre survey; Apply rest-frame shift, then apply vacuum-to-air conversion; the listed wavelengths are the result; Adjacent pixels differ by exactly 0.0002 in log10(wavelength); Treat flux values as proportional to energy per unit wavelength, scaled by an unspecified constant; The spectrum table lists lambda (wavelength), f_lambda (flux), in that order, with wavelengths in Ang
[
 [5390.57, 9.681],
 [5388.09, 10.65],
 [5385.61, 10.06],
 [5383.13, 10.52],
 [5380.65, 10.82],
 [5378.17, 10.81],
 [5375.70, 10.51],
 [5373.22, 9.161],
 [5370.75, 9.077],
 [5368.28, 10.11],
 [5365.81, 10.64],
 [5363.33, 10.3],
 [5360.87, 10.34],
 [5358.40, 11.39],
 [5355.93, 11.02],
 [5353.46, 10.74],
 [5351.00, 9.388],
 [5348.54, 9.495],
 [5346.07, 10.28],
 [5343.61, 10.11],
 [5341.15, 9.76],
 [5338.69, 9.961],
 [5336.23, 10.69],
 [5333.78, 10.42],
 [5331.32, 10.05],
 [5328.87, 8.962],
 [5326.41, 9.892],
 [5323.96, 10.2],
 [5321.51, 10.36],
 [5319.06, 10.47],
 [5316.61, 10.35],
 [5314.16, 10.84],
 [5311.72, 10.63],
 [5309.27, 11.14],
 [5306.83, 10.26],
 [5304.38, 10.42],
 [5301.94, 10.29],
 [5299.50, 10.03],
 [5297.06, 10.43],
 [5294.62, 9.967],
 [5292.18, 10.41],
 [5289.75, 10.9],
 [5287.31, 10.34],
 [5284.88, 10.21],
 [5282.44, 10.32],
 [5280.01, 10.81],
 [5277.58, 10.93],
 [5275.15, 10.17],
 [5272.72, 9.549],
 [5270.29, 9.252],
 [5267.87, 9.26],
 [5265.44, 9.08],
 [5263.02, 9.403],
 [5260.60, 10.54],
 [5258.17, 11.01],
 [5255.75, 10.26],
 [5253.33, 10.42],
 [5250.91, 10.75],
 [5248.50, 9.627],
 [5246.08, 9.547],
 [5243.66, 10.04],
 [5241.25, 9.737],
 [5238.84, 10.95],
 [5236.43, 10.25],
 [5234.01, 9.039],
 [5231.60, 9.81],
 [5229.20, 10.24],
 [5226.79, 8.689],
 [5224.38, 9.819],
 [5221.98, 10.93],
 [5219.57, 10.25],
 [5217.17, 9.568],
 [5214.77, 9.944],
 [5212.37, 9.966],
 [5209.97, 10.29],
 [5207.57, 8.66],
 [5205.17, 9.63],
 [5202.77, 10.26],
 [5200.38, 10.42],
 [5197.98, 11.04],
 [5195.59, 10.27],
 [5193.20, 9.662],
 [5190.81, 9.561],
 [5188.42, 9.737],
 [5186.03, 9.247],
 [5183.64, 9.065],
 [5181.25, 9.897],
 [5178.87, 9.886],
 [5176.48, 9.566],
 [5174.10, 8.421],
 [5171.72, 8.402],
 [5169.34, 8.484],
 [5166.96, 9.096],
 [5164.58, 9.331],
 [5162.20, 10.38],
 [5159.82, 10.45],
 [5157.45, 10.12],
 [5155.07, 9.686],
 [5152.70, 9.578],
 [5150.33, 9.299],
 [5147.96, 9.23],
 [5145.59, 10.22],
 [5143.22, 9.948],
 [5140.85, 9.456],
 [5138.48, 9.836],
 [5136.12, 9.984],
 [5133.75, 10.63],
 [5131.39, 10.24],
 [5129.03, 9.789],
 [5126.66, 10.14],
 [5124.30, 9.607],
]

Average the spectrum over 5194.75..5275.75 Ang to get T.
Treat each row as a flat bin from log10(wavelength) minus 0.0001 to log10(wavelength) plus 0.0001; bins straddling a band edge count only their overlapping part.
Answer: 9.96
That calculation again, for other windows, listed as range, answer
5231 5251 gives 9.93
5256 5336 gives 10.2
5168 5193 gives 9.24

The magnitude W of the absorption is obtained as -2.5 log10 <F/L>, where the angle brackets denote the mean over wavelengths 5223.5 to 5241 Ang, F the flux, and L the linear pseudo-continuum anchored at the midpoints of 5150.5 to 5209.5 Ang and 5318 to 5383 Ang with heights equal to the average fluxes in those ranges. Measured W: 0.00 mag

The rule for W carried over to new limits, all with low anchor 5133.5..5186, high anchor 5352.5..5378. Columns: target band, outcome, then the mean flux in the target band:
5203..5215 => 0.00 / 9.72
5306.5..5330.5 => -0.02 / 10.3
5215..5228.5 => -0.01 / 9.87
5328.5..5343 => 0.02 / 10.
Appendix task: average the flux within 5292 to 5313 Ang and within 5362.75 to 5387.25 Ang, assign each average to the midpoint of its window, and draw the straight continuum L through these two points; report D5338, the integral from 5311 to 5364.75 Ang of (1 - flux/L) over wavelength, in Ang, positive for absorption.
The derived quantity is 0.25 Ang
